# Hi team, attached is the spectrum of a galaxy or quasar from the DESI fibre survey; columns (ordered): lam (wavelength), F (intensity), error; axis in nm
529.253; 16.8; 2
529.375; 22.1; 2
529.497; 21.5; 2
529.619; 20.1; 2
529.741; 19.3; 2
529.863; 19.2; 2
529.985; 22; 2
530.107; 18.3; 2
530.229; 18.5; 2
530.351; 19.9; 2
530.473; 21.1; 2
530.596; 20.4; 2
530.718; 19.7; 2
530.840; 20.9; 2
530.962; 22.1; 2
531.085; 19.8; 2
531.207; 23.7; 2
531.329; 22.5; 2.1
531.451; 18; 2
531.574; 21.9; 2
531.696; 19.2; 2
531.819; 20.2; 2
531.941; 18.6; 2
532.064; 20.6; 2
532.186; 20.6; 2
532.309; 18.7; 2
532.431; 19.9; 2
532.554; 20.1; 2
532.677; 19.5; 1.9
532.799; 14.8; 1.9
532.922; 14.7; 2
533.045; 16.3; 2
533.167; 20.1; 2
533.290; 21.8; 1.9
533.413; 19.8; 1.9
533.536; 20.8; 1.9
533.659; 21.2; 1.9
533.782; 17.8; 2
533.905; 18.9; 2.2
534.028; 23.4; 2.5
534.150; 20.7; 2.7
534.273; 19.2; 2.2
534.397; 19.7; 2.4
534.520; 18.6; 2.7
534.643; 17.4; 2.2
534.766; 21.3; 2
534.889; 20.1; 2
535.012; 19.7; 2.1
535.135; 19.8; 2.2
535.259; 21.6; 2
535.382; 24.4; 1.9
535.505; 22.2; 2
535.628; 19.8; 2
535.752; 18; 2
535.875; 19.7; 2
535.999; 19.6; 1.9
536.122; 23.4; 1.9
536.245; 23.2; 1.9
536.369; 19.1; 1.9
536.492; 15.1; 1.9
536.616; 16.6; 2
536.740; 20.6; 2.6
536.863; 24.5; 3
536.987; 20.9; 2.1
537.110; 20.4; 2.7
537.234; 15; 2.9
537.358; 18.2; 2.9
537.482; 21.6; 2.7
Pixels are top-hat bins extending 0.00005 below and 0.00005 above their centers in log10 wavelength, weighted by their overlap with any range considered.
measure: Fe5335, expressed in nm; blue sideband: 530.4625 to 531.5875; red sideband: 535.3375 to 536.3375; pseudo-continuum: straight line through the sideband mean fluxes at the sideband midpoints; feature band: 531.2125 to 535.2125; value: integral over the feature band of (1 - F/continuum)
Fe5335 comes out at 0.272 nm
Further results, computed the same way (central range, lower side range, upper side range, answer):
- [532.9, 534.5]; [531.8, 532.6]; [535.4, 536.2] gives 0.04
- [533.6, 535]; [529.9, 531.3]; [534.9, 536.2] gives 0.06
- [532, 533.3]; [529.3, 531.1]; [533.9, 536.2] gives 0.11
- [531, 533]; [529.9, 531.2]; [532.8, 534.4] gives 0.04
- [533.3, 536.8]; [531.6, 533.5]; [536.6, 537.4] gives -0.12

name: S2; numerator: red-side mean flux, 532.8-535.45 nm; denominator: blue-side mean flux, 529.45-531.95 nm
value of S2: 1.0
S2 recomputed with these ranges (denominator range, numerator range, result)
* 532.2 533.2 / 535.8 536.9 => 1.11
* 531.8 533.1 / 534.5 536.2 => 1.11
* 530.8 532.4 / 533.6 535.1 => 0.97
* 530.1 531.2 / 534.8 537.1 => 1.01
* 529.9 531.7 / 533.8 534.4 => 0.99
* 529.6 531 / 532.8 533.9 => 0.94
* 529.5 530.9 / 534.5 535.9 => 1.01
